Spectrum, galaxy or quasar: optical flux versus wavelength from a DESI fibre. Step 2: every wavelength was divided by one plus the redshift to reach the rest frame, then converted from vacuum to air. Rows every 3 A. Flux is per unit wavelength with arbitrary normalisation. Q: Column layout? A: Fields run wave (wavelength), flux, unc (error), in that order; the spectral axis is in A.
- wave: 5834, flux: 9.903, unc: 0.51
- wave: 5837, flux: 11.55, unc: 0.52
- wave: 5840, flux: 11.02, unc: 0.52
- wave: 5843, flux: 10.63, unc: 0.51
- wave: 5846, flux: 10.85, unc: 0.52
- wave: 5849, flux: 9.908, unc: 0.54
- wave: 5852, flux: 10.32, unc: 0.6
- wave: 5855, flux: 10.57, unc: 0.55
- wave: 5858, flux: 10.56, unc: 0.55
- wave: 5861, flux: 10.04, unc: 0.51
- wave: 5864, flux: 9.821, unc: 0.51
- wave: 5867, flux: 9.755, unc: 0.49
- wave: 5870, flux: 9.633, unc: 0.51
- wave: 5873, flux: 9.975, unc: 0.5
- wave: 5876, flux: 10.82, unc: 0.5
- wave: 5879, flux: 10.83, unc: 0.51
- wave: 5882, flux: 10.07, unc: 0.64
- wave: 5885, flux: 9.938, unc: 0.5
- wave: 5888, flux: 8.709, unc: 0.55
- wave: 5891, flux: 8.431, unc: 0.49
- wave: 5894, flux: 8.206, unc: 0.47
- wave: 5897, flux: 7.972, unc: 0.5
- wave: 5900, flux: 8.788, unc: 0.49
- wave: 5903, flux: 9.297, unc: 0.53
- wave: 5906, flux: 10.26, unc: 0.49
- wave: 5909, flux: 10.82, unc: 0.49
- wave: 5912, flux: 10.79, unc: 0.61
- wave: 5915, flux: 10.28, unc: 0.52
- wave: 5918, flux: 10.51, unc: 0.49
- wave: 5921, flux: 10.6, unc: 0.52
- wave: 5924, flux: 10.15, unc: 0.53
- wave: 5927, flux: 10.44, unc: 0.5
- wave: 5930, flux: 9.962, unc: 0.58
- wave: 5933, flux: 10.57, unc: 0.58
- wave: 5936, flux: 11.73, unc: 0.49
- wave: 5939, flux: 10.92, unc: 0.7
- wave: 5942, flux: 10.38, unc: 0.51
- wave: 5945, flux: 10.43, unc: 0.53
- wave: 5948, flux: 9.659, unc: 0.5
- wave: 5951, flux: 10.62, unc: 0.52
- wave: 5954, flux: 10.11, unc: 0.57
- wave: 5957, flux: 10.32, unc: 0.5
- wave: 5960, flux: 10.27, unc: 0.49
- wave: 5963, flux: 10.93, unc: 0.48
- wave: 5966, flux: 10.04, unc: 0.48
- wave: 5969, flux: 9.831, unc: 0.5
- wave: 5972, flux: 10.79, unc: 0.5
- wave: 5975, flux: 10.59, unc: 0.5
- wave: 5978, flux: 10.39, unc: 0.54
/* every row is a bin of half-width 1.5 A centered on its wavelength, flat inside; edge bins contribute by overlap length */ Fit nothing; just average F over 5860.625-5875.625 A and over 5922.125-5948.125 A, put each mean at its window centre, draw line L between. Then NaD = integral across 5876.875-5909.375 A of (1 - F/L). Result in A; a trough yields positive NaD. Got 2.4 A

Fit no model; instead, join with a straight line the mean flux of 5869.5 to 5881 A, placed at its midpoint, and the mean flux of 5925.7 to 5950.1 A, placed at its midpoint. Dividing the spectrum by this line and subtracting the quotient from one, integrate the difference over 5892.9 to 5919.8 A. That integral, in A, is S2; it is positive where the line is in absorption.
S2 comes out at 1.9 A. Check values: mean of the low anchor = 10.4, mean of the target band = 9.69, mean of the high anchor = 10.5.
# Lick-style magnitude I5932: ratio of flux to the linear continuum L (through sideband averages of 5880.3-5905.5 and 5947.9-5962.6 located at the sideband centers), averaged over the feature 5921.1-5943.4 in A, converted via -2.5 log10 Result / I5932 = -0.08 mag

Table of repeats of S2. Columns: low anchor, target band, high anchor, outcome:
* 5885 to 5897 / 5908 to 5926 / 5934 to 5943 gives -1.1 A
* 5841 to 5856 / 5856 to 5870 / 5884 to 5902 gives -0.2 A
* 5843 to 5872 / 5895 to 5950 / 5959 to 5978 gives 0.7 A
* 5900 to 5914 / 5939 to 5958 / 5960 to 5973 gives 0.0 A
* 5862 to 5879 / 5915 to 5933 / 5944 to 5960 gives -0.3 A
